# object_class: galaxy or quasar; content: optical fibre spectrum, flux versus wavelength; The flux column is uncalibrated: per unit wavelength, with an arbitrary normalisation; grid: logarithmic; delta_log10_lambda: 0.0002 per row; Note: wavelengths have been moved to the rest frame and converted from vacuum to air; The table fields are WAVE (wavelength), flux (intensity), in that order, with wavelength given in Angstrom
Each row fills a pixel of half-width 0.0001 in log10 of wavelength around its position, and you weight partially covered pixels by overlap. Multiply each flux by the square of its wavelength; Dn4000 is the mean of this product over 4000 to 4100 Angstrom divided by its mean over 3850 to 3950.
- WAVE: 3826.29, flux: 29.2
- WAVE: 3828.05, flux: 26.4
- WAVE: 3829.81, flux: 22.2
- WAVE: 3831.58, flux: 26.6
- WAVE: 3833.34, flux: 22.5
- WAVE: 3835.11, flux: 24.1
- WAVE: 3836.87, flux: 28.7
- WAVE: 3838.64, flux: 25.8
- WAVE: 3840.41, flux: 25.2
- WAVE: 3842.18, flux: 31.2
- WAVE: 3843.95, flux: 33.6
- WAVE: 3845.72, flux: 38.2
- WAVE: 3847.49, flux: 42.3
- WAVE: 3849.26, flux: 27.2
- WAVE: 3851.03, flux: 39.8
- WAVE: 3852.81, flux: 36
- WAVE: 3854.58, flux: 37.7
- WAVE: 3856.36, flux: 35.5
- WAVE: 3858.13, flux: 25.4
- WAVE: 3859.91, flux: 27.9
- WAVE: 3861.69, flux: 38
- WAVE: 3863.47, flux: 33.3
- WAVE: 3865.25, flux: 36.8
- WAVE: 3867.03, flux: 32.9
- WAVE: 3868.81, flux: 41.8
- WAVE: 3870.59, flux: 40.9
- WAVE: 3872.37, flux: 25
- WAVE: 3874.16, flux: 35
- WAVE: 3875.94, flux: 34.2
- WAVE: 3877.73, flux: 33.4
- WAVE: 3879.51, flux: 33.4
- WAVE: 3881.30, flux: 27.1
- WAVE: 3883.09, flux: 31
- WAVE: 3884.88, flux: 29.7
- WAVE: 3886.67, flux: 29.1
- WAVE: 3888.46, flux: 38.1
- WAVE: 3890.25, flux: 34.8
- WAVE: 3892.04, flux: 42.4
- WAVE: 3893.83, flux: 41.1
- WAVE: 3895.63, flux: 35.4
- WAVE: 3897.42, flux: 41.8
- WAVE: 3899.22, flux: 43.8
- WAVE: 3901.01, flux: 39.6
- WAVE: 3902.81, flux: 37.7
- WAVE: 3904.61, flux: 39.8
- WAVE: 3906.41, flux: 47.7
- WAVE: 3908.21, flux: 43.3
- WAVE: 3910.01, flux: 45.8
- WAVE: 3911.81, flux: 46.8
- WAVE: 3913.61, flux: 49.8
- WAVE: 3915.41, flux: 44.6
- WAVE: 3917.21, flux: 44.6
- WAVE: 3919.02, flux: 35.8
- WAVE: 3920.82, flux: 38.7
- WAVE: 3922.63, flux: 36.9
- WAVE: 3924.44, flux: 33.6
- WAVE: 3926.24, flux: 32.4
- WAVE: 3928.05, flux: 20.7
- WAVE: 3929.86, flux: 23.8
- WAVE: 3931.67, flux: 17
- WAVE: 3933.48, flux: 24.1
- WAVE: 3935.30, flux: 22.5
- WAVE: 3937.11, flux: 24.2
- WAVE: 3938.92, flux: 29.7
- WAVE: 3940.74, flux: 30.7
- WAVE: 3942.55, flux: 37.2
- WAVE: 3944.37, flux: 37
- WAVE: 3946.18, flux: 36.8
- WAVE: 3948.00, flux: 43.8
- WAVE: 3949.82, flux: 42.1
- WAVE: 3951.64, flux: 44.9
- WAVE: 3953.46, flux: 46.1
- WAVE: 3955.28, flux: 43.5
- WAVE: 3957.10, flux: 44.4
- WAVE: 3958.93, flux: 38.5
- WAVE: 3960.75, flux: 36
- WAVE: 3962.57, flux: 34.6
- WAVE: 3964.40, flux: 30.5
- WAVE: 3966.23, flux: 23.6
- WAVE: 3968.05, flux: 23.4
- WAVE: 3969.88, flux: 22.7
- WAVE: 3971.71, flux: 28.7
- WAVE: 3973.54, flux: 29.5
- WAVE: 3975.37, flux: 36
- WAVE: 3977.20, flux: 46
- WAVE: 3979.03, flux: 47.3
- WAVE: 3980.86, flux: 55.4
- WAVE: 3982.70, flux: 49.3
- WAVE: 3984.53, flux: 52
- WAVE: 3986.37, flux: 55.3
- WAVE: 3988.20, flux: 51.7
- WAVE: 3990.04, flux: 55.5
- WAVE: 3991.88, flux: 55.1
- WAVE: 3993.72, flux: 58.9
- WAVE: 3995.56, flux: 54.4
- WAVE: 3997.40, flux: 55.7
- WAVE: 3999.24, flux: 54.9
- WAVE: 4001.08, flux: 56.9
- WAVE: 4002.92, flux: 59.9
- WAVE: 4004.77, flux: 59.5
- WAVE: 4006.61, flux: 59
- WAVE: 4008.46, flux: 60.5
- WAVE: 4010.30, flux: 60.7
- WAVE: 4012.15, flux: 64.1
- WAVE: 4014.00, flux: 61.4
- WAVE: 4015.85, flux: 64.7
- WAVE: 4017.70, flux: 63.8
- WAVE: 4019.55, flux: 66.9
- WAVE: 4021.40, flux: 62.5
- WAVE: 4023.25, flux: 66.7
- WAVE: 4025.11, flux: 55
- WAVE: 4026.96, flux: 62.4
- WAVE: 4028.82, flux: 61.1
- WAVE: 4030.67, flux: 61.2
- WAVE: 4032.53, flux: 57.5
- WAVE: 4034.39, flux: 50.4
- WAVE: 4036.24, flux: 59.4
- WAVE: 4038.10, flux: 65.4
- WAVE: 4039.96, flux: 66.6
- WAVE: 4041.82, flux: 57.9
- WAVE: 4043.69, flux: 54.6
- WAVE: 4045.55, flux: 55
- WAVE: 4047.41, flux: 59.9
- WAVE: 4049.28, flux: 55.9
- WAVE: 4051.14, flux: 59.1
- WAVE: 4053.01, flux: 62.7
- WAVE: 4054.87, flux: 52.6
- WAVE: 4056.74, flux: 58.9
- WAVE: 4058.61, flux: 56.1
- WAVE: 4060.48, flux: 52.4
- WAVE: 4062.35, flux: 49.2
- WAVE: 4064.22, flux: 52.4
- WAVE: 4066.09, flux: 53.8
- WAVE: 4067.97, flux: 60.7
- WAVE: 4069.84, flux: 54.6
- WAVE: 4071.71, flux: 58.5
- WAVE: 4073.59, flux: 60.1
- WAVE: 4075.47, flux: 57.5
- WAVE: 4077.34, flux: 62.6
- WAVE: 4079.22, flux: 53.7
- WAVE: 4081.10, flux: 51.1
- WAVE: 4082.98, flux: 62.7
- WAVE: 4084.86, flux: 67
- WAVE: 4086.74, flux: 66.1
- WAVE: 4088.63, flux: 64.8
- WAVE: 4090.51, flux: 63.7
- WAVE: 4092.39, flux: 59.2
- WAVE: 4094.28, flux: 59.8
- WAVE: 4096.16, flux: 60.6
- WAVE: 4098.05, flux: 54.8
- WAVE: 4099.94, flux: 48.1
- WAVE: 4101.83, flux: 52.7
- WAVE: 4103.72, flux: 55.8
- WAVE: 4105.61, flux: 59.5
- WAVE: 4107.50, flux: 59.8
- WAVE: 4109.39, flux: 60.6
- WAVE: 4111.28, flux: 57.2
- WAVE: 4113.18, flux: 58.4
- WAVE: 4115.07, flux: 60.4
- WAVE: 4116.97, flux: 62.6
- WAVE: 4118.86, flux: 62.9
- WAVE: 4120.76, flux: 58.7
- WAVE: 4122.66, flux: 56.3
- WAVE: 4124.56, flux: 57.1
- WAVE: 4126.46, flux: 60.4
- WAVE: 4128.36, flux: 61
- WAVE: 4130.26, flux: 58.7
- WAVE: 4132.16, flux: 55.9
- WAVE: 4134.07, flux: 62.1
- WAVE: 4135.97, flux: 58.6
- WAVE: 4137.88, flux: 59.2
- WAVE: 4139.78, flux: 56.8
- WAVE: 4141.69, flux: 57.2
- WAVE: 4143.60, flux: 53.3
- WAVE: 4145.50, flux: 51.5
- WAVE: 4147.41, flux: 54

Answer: 1.80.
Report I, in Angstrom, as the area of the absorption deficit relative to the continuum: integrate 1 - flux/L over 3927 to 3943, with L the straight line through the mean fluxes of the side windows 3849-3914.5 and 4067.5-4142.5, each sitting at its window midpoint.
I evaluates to 6.4 Angstrom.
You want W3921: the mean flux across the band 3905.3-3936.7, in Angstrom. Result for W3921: 35.6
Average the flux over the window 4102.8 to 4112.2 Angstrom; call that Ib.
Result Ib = 58.6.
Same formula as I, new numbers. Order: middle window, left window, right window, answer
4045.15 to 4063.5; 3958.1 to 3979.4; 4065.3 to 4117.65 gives -1.9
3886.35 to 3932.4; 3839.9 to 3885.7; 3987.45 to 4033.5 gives 3.8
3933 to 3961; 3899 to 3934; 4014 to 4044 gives 4.8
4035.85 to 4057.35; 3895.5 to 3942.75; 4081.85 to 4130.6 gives -2.9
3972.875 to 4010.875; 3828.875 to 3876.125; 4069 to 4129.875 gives -4.6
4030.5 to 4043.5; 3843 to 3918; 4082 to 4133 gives -1.7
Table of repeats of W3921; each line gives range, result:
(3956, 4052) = 52.5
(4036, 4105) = 58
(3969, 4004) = 48.8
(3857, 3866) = 32.3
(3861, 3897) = 34.7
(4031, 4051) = 58.4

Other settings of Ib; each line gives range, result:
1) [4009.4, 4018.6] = 62.9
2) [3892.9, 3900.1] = 40.5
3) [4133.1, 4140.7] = 59.2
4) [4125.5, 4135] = 59.6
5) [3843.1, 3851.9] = 36.3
